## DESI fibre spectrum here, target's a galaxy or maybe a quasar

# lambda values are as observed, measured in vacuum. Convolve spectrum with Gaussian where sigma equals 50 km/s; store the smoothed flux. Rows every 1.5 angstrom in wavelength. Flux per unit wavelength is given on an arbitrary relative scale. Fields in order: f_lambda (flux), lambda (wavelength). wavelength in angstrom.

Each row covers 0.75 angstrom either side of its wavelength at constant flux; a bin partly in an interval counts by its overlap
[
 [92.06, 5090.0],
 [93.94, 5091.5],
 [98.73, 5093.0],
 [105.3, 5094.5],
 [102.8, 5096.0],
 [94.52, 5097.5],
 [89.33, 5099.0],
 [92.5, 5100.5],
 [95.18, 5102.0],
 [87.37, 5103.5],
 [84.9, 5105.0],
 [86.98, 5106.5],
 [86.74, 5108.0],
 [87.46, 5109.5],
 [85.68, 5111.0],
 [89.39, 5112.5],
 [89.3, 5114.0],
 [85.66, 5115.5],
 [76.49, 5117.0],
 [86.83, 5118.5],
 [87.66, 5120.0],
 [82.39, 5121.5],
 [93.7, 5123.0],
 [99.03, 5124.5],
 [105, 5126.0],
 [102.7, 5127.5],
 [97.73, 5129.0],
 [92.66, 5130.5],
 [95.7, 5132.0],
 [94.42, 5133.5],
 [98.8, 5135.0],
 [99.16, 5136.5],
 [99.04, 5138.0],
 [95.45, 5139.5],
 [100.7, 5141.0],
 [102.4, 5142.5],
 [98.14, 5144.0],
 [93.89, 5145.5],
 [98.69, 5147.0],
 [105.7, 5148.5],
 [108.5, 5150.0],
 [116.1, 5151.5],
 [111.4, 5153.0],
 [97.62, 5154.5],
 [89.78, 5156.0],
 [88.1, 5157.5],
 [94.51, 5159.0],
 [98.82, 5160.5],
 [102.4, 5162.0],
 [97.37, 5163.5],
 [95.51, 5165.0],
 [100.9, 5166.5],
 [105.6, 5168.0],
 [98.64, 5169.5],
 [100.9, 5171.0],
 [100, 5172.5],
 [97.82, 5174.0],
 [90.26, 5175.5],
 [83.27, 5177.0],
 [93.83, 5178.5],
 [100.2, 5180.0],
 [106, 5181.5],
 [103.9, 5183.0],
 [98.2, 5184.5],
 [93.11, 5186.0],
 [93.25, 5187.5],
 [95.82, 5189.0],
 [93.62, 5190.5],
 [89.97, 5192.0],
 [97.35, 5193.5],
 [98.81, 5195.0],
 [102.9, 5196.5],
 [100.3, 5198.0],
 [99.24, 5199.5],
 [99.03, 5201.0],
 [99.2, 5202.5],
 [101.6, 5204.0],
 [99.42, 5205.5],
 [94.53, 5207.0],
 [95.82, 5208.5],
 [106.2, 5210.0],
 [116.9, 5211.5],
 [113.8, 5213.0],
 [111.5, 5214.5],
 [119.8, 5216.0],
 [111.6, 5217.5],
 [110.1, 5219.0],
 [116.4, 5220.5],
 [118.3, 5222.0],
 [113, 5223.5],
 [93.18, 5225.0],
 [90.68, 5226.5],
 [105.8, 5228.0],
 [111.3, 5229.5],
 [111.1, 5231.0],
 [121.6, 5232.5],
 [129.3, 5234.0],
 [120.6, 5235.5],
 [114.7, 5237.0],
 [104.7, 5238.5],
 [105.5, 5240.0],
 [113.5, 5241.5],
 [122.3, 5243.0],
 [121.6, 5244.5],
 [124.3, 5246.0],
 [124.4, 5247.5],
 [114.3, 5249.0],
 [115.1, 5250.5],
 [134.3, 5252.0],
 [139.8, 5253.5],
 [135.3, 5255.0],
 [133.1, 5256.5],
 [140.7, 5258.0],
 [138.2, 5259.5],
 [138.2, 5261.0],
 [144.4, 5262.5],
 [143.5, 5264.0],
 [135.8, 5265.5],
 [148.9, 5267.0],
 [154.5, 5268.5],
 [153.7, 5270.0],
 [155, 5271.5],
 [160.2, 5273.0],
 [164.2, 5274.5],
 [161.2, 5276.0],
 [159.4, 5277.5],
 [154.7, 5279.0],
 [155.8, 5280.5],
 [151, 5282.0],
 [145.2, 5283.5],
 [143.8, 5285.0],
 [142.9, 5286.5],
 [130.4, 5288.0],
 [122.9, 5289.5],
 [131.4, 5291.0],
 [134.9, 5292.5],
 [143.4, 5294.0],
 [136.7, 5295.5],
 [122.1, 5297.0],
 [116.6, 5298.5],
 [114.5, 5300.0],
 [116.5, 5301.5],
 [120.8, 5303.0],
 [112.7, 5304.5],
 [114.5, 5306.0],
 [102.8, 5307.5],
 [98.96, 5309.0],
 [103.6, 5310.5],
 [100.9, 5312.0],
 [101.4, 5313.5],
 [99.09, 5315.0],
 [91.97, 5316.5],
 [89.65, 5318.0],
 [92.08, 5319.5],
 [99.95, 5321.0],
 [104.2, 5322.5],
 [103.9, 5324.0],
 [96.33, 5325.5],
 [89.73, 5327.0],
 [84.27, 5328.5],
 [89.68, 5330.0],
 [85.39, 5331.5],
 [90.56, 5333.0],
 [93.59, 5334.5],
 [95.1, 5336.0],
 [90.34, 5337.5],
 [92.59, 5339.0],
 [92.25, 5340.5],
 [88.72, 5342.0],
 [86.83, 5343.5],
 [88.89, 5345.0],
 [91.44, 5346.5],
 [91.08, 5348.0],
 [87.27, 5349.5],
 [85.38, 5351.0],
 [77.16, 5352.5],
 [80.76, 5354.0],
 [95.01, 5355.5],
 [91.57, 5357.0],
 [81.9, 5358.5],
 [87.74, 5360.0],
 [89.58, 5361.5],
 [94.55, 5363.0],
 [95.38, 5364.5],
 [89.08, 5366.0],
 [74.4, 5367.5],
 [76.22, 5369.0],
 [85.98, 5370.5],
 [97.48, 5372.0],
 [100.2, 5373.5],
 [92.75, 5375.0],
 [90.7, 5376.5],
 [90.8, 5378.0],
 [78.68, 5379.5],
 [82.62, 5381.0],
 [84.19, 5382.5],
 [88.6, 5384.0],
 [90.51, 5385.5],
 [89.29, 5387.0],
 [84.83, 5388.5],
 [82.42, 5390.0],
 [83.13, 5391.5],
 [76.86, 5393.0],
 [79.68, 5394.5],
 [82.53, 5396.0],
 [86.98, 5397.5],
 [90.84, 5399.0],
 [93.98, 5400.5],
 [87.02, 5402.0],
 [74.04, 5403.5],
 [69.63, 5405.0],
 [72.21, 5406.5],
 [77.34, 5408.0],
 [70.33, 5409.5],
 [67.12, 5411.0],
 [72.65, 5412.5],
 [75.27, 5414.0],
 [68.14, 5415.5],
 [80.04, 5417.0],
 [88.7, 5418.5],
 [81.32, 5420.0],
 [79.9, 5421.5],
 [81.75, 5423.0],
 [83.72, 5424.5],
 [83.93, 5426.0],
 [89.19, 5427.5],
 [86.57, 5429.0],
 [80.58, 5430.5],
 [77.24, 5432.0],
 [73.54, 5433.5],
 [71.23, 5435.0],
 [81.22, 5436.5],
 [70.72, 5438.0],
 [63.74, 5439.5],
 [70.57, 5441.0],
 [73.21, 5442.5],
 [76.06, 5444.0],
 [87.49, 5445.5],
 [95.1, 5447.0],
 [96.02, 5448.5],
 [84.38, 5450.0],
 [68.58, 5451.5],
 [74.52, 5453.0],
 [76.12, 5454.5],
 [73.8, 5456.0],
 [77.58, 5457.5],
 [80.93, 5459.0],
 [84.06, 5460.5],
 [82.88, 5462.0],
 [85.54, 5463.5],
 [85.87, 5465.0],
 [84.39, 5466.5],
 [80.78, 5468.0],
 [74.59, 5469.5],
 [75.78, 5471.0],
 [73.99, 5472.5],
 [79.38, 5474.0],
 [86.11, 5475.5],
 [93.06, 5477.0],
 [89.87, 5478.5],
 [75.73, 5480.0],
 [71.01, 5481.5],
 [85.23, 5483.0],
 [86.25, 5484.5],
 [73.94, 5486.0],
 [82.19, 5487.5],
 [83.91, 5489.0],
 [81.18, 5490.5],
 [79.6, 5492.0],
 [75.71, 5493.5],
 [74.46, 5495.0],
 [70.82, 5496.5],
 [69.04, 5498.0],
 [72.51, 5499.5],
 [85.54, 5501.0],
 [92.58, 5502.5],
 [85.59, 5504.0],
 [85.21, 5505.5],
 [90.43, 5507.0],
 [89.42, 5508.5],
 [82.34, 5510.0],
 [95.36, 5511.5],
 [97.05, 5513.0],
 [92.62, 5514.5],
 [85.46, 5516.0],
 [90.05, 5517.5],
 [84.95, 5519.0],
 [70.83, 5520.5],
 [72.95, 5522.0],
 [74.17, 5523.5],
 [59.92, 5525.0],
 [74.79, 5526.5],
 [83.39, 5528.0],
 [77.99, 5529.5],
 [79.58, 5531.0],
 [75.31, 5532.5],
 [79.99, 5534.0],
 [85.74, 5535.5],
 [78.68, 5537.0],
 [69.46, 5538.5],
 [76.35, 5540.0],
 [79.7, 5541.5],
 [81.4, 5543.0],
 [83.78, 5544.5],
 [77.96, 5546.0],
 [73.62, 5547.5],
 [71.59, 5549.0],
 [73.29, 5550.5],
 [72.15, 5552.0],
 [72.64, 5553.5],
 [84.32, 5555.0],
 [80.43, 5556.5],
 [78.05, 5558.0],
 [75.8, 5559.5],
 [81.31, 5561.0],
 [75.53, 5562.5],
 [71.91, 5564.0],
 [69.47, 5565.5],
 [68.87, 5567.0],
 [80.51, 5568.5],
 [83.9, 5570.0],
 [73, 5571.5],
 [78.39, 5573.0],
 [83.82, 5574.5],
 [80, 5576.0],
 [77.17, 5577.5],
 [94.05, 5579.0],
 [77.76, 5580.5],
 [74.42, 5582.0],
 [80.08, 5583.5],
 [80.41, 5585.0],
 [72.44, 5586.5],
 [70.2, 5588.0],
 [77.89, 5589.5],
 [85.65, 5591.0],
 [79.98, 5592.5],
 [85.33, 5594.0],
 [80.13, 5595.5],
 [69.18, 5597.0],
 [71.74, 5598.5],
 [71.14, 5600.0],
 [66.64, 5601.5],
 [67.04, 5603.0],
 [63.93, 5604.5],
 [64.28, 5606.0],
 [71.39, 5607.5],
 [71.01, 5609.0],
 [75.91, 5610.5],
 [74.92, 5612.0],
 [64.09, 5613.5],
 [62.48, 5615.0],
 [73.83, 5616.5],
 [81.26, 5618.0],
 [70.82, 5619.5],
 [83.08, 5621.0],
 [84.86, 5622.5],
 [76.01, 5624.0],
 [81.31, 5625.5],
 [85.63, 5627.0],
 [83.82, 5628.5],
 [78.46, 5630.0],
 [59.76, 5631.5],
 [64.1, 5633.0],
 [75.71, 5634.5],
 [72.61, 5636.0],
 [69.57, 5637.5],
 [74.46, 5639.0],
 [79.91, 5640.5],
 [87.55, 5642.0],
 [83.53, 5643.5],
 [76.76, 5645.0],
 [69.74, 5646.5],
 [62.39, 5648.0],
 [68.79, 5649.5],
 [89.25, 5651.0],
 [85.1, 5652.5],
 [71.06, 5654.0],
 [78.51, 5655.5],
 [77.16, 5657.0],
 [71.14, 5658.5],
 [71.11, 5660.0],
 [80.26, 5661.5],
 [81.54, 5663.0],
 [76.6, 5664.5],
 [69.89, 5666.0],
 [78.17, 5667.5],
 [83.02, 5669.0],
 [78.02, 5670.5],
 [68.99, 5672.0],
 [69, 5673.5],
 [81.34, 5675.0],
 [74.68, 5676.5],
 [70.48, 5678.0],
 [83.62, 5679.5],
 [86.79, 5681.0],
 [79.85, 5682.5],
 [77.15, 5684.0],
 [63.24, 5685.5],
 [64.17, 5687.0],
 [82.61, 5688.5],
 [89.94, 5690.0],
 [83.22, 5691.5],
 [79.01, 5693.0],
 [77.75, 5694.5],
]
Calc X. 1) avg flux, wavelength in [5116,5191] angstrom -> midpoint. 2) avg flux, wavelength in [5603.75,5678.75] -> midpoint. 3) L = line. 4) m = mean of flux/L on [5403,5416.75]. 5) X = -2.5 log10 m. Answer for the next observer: 0.185 mag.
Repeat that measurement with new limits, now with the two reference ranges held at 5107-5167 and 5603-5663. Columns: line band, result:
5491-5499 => 0.091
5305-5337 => -0.102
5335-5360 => -0.021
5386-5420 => 0.062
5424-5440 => 0.064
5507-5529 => -0.040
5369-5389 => -0.038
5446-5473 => 0.015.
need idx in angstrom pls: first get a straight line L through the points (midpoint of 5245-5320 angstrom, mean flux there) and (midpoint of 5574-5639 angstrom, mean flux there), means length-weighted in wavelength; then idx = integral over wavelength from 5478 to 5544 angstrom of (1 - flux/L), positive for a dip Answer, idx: 7.7 angstrom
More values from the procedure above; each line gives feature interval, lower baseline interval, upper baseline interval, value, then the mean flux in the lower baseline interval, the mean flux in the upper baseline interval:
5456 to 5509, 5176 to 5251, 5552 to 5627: 2.1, 106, 75.9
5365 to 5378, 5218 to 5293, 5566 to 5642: 2.8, 131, 75.6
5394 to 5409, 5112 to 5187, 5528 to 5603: 0.7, 96.9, 77.3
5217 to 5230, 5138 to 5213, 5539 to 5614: -1.5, 99.2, 75.9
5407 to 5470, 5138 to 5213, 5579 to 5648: 4.2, 99.2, 75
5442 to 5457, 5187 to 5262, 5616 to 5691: 2.1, 112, 76.6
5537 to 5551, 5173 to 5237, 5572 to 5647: 0.6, 104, 75.7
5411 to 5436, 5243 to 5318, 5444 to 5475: 3.2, 131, 81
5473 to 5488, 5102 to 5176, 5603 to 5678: -0.1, 95.6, 74.9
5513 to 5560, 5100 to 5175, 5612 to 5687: 1.1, 95.6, 75.7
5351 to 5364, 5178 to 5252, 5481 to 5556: 1.0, 107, 79.9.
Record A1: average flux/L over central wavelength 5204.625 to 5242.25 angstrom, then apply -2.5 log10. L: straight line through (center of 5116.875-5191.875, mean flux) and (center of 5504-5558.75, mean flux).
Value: -0.17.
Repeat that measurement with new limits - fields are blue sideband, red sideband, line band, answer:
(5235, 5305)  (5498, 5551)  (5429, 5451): 0.24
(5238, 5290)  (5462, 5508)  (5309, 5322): 0.27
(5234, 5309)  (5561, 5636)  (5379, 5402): 0.30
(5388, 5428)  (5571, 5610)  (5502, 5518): -0.16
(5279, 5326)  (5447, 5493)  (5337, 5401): 0.18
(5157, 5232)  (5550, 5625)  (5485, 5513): -0.01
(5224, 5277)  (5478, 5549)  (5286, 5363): 0.15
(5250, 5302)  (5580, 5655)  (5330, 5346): 0.38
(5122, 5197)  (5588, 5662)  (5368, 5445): 0.06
